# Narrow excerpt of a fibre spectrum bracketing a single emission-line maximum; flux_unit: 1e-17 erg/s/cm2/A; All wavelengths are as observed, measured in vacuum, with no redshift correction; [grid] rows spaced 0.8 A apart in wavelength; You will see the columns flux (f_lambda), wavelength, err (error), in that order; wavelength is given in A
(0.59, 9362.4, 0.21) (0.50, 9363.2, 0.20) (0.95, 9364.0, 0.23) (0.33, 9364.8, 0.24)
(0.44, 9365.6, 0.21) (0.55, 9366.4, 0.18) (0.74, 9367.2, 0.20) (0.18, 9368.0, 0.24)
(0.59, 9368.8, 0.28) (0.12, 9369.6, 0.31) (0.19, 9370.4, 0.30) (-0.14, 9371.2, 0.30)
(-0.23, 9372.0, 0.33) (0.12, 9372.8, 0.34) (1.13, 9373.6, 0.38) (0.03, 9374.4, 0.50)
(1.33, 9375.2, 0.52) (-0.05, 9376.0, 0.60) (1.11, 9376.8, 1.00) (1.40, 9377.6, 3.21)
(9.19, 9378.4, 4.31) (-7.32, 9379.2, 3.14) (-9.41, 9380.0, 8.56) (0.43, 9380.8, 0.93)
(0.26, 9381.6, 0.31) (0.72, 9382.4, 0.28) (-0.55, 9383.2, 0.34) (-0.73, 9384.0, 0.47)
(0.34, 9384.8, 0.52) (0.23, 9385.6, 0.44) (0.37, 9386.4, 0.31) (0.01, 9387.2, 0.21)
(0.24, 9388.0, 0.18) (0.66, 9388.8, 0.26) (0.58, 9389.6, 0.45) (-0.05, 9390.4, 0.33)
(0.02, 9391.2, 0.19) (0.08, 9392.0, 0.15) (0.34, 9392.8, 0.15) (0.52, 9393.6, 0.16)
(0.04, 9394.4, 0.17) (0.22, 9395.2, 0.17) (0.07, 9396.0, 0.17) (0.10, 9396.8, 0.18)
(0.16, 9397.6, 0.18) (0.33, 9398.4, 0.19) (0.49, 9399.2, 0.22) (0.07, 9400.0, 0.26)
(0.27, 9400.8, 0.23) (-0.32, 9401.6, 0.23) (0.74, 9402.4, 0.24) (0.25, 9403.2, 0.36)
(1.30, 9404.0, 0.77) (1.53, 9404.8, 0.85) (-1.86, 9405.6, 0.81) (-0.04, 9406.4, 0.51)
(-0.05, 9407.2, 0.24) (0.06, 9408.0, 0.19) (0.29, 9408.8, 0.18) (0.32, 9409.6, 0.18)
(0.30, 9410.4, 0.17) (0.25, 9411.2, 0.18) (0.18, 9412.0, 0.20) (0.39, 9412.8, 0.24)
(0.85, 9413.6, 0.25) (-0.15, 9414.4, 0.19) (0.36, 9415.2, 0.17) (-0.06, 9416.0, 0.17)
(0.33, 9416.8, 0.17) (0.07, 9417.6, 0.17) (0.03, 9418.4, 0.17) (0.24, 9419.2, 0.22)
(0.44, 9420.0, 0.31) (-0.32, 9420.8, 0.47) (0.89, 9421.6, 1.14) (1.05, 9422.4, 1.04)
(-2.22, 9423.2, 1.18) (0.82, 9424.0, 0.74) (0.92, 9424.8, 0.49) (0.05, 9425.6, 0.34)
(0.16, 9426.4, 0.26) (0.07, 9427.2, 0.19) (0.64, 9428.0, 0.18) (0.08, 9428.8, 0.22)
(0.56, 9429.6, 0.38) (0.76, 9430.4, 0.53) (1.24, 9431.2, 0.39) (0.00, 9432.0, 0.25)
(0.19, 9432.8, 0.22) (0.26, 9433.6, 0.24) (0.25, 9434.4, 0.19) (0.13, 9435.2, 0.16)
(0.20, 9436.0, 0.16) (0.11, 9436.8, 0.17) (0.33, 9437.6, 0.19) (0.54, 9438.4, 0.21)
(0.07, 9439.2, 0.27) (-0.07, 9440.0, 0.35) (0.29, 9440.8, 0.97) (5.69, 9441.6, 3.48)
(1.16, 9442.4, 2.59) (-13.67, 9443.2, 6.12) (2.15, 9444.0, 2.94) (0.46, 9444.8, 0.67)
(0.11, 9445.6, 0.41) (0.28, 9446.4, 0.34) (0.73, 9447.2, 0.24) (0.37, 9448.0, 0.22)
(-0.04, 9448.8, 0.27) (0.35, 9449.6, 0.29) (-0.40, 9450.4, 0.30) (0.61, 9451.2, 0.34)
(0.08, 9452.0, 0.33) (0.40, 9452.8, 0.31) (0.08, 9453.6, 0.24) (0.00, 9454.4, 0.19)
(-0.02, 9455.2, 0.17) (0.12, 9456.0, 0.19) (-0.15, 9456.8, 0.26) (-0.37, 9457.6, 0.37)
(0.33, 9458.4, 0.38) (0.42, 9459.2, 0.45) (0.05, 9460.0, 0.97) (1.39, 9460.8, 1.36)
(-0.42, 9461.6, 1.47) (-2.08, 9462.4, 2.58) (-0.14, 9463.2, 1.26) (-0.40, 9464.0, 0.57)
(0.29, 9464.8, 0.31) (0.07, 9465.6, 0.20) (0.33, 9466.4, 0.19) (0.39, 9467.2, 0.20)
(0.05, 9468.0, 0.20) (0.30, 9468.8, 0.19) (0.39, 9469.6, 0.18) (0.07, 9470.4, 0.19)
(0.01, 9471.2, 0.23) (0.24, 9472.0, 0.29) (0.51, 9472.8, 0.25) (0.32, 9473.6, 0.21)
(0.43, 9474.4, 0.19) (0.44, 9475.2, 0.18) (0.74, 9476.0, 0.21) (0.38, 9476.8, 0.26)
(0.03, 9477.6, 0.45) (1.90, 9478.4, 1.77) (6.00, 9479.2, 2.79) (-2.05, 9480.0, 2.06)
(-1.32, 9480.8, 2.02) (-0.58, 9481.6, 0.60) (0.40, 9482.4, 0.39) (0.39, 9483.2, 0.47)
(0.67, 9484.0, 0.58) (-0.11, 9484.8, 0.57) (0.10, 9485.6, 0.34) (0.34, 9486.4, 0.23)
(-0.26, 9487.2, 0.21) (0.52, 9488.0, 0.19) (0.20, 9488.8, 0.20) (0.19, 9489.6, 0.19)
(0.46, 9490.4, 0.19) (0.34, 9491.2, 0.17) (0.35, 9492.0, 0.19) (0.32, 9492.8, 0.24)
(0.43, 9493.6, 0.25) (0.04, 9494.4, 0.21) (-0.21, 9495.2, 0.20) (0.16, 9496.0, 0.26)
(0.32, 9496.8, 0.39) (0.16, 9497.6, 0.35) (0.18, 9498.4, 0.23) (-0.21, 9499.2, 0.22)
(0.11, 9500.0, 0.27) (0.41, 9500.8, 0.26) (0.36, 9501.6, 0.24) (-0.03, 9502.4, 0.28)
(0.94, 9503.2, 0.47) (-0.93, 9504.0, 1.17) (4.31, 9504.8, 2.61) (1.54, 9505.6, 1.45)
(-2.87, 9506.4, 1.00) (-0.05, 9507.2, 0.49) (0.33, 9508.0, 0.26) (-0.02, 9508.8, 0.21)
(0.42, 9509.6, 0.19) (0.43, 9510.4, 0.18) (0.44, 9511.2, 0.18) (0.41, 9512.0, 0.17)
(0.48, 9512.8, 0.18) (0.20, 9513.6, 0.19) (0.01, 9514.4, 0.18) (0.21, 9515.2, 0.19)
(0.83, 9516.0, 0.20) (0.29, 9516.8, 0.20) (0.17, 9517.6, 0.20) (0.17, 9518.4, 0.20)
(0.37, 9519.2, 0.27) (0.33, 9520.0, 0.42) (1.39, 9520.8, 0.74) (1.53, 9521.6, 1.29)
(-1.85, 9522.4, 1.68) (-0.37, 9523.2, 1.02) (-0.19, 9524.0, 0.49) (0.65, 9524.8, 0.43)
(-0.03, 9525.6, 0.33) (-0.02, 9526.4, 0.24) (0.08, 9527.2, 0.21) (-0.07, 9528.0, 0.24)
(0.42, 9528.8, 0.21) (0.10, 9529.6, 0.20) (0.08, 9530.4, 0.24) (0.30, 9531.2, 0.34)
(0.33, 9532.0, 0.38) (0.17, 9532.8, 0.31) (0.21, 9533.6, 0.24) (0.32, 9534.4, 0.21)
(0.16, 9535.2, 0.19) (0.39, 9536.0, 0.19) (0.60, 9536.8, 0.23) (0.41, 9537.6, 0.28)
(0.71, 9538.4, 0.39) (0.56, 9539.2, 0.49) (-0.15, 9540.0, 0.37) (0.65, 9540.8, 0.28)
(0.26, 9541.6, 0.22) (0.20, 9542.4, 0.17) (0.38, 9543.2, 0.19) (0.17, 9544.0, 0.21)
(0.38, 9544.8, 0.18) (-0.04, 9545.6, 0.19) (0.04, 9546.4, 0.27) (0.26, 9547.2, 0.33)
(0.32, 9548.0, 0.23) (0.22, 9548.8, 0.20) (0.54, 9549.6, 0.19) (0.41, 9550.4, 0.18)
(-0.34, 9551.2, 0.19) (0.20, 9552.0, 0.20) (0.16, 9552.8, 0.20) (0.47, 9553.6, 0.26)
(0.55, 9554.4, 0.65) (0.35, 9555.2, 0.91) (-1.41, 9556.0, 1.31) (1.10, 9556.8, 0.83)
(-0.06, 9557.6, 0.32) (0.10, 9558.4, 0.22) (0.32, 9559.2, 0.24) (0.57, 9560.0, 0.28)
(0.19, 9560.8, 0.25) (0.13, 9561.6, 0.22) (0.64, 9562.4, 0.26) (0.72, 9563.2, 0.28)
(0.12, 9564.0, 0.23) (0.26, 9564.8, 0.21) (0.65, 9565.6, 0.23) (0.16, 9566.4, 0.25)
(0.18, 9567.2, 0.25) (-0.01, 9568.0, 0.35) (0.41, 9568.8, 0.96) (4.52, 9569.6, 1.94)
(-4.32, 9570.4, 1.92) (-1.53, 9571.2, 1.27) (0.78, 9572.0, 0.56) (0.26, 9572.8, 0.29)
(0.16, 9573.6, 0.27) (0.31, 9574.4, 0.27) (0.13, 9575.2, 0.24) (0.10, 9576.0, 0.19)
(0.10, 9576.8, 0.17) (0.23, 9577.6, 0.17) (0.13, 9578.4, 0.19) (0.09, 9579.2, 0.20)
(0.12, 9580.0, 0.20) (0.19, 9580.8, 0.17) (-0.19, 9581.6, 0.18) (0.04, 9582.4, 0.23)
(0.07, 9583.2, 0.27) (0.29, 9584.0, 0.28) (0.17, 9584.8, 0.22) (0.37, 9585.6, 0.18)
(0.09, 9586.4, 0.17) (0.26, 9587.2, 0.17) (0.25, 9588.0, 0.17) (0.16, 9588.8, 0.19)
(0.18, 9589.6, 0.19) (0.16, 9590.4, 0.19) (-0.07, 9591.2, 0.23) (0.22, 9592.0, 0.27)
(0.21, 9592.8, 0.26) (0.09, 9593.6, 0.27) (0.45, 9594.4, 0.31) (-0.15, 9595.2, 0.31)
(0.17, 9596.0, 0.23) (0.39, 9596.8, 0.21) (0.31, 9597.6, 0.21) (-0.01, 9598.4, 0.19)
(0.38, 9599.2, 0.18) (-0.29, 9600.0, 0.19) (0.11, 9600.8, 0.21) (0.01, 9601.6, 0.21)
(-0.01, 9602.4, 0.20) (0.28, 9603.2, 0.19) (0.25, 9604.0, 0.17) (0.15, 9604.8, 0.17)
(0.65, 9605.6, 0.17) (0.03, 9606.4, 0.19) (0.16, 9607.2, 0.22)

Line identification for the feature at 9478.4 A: H-gamma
